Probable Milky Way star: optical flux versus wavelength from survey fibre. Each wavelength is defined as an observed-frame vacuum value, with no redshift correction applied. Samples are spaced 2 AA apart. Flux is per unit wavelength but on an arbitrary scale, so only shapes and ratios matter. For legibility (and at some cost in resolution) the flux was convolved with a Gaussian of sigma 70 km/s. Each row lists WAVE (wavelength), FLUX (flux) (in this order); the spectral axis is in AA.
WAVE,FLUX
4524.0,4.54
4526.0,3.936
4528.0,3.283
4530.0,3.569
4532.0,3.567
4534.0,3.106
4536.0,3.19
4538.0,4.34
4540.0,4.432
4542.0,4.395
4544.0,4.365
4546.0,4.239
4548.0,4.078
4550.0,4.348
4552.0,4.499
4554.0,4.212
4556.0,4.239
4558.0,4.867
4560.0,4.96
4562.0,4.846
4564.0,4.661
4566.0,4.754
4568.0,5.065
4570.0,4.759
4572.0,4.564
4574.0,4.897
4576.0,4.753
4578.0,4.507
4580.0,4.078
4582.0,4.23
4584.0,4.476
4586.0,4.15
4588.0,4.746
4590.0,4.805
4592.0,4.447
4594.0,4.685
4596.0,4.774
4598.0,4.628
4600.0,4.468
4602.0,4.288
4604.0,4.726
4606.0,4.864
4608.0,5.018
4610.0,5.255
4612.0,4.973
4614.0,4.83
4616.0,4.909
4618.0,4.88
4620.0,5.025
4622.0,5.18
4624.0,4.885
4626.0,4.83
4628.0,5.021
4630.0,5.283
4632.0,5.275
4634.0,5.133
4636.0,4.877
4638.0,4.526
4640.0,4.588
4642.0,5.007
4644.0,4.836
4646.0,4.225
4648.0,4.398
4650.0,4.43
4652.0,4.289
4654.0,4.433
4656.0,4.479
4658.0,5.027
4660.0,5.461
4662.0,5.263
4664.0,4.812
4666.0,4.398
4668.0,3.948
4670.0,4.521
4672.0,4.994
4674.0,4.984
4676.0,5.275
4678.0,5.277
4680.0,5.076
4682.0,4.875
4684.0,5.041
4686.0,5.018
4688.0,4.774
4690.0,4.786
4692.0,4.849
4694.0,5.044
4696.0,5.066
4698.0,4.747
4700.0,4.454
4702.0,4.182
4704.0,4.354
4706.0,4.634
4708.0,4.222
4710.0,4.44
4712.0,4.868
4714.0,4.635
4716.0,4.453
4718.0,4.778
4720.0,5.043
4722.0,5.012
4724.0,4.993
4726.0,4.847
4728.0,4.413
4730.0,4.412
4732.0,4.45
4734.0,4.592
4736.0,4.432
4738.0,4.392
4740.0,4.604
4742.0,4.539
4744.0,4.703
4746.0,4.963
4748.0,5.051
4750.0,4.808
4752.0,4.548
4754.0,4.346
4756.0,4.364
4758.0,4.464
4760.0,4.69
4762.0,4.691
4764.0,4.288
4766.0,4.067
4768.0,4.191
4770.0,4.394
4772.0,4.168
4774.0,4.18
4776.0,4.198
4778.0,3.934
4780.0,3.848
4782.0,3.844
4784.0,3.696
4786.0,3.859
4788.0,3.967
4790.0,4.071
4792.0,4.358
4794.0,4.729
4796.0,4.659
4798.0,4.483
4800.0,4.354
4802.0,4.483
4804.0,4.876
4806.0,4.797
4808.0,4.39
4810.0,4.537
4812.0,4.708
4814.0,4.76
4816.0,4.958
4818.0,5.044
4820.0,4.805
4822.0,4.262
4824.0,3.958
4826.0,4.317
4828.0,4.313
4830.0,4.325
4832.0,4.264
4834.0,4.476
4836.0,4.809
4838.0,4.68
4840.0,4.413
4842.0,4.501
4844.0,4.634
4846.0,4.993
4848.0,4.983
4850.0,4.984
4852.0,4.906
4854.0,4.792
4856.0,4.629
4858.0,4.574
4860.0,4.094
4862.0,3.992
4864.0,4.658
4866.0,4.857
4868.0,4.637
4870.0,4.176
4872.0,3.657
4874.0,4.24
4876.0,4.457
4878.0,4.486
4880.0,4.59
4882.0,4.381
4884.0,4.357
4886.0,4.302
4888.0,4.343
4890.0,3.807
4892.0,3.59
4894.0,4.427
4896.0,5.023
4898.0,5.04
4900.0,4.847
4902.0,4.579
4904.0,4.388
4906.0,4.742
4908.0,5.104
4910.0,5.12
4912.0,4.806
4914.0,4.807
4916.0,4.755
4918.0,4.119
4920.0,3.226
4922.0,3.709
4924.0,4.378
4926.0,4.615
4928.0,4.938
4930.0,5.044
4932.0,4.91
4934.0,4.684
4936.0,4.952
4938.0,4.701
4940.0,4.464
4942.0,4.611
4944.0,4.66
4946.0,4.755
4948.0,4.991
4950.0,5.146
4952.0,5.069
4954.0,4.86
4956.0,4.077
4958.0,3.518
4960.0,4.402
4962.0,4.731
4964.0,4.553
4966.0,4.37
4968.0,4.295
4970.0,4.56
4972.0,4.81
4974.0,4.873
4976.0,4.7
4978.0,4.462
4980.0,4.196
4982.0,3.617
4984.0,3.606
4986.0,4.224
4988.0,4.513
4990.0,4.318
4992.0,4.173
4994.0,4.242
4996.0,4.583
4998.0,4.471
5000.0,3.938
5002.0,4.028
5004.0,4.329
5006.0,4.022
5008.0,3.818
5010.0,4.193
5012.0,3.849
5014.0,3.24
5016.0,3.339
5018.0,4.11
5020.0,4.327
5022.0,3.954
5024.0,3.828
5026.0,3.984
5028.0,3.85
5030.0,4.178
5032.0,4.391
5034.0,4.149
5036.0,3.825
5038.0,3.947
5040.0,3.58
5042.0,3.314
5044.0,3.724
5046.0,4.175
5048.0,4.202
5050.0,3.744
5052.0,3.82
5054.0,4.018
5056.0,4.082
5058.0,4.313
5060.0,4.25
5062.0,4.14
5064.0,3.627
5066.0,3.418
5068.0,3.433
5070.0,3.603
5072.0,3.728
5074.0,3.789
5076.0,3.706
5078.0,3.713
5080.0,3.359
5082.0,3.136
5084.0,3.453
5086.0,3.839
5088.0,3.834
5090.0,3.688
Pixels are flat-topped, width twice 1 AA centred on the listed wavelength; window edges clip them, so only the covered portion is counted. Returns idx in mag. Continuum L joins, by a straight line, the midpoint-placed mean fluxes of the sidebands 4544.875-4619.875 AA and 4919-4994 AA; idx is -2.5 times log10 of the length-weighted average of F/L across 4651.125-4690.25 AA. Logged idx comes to -0.06 mag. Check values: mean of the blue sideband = 4.64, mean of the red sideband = 4.48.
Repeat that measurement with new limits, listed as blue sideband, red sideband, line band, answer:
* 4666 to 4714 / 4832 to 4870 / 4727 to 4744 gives 0.05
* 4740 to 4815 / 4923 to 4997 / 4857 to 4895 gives 0.04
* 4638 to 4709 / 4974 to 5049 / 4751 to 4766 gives 0.03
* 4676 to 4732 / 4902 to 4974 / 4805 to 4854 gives 0.01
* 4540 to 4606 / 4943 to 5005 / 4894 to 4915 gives -0.09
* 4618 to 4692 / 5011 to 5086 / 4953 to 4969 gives -0.08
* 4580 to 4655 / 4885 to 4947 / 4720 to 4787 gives 0.05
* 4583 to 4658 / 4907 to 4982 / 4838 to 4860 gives -0.02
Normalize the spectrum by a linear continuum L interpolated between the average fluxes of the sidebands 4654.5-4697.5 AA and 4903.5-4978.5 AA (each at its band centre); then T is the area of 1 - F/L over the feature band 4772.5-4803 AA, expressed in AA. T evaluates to 3.81 AA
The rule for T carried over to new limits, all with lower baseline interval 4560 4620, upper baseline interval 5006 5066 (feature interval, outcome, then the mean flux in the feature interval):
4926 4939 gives -2.4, 4.85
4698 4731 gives -1.0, 4.61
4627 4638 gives -1.0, 5.06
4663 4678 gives -0.6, 4.74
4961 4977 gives -2.3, 4.61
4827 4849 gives -1.6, 4.58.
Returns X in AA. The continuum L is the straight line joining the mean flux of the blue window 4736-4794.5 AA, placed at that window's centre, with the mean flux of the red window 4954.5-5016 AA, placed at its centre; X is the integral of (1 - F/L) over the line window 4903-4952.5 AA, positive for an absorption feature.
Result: -4.9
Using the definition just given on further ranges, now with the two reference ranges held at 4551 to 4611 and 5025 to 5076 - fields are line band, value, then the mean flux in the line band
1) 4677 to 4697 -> -2.3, 4.98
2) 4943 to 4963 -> -2.9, 4.62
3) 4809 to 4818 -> -1.1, 4.77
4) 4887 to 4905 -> -1.4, 4.45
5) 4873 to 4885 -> -0.7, 4.42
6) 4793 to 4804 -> -0.7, 4.57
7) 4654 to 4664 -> -1.0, 4.97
